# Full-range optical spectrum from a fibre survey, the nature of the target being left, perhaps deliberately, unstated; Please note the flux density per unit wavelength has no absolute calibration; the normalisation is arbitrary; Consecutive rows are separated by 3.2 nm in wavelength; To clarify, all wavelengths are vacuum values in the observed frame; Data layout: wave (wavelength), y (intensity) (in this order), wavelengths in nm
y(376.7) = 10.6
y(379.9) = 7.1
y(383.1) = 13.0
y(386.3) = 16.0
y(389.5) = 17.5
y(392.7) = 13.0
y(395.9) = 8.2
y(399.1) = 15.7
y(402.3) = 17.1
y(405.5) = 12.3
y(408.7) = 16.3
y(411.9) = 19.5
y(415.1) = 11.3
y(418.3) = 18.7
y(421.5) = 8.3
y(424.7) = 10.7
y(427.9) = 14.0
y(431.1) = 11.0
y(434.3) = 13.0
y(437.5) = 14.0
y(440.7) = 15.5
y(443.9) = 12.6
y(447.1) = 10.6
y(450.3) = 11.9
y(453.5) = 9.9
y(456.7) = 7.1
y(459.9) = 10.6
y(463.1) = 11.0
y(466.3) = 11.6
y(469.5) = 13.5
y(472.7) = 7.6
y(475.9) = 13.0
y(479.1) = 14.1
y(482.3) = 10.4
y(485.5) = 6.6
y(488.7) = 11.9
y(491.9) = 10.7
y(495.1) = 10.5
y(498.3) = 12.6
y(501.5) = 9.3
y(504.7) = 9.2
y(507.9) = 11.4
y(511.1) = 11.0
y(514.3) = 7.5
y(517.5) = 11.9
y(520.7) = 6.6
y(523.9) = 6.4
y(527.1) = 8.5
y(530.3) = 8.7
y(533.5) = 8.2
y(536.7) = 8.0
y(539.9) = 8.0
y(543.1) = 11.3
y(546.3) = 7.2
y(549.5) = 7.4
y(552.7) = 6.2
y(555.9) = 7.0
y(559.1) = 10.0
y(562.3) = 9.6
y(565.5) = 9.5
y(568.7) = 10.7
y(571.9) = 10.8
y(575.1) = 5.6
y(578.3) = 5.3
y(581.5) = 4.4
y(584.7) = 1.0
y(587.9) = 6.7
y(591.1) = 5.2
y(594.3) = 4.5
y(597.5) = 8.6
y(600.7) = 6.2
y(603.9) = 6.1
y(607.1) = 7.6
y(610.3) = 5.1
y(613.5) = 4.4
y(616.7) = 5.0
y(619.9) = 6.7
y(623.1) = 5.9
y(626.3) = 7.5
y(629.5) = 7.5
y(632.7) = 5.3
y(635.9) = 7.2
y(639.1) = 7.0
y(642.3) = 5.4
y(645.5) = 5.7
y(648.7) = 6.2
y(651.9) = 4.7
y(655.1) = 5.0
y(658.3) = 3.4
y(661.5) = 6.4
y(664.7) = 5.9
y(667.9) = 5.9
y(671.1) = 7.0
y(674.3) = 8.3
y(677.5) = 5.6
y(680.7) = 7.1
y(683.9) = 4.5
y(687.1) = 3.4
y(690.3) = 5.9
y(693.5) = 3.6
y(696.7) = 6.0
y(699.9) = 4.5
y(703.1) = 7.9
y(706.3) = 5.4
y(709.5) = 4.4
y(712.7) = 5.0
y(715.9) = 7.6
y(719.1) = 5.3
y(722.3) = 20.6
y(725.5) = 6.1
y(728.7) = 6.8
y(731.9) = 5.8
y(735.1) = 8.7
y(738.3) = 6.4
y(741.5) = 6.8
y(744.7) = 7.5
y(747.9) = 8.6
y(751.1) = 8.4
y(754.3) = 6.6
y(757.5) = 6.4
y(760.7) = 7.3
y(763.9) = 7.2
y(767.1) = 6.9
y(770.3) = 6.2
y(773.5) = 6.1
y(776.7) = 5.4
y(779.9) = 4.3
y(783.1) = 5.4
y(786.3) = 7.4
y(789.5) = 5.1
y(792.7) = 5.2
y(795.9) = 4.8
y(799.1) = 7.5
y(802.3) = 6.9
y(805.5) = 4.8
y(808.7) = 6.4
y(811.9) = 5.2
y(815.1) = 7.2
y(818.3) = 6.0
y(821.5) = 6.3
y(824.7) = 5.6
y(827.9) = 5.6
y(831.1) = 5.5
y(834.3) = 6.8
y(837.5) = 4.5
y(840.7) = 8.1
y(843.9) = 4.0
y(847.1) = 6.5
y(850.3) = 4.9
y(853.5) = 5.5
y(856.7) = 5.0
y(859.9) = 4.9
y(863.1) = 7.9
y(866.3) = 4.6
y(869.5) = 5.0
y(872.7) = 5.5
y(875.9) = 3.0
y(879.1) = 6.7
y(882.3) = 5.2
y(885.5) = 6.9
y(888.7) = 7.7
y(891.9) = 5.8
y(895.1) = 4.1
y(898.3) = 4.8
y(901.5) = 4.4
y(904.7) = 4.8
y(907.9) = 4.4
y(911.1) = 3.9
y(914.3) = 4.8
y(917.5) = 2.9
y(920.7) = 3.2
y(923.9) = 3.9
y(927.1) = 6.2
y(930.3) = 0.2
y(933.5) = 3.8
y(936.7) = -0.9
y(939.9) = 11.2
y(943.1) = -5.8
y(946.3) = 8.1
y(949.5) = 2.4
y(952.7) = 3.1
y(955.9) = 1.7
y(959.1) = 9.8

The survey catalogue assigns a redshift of 0.94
